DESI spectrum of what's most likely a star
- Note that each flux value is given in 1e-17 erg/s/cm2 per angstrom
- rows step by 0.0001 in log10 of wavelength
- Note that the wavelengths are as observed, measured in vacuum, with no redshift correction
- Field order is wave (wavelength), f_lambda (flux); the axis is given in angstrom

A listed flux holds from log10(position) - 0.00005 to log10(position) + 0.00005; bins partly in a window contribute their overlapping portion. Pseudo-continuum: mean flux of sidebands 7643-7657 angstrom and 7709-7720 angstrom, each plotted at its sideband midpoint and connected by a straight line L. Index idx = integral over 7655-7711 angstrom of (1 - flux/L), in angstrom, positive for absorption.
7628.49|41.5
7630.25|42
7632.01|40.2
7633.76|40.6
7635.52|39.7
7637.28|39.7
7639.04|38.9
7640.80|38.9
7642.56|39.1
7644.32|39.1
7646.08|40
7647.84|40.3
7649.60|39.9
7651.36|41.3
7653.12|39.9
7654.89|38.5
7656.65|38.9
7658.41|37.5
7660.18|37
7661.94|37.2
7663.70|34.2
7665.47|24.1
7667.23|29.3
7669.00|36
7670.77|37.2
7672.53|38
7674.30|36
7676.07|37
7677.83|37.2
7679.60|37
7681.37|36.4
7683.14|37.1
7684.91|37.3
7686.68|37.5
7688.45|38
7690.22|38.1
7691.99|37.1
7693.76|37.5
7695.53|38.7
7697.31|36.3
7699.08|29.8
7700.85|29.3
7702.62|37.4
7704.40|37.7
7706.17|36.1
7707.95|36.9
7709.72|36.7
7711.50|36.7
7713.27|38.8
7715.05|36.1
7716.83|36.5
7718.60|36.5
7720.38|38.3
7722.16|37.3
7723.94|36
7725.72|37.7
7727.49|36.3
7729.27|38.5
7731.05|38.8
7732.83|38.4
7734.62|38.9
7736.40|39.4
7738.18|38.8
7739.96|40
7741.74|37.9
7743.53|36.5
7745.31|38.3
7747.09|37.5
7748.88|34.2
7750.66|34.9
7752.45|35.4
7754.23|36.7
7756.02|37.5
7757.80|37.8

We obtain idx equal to 3.4 angstrom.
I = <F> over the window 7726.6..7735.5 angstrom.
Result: 38.2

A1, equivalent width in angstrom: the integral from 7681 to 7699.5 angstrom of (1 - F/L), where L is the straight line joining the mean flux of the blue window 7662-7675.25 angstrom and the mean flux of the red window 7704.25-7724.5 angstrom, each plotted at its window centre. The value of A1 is -0.9 angstrom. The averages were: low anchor 33.8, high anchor 37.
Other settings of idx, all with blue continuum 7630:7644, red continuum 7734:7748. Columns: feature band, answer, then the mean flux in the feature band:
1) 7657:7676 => 2.17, 34.9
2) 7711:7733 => 0.74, 37.4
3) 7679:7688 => 0.47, 37.1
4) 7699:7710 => 1.07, 35.1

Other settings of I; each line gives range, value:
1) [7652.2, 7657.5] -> 39.1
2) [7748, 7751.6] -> 34.6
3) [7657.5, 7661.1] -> 37.3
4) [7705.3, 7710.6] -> 36.6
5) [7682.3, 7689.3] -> 37.5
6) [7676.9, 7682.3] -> 36.9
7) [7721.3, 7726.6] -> 37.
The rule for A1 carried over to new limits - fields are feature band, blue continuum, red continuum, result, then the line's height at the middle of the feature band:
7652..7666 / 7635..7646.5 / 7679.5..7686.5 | 0.7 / 38.3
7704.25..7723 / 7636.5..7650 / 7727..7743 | 0.8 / 38.8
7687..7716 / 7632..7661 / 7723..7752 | 1.5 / 38.3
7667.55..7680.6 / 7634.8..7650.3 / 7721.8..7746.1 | 0.8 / 39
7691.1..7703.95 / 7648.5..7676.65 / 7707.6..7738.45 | 0.6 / 37.1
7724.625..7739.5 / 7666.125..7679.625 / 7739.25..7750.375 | -0.6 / 37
